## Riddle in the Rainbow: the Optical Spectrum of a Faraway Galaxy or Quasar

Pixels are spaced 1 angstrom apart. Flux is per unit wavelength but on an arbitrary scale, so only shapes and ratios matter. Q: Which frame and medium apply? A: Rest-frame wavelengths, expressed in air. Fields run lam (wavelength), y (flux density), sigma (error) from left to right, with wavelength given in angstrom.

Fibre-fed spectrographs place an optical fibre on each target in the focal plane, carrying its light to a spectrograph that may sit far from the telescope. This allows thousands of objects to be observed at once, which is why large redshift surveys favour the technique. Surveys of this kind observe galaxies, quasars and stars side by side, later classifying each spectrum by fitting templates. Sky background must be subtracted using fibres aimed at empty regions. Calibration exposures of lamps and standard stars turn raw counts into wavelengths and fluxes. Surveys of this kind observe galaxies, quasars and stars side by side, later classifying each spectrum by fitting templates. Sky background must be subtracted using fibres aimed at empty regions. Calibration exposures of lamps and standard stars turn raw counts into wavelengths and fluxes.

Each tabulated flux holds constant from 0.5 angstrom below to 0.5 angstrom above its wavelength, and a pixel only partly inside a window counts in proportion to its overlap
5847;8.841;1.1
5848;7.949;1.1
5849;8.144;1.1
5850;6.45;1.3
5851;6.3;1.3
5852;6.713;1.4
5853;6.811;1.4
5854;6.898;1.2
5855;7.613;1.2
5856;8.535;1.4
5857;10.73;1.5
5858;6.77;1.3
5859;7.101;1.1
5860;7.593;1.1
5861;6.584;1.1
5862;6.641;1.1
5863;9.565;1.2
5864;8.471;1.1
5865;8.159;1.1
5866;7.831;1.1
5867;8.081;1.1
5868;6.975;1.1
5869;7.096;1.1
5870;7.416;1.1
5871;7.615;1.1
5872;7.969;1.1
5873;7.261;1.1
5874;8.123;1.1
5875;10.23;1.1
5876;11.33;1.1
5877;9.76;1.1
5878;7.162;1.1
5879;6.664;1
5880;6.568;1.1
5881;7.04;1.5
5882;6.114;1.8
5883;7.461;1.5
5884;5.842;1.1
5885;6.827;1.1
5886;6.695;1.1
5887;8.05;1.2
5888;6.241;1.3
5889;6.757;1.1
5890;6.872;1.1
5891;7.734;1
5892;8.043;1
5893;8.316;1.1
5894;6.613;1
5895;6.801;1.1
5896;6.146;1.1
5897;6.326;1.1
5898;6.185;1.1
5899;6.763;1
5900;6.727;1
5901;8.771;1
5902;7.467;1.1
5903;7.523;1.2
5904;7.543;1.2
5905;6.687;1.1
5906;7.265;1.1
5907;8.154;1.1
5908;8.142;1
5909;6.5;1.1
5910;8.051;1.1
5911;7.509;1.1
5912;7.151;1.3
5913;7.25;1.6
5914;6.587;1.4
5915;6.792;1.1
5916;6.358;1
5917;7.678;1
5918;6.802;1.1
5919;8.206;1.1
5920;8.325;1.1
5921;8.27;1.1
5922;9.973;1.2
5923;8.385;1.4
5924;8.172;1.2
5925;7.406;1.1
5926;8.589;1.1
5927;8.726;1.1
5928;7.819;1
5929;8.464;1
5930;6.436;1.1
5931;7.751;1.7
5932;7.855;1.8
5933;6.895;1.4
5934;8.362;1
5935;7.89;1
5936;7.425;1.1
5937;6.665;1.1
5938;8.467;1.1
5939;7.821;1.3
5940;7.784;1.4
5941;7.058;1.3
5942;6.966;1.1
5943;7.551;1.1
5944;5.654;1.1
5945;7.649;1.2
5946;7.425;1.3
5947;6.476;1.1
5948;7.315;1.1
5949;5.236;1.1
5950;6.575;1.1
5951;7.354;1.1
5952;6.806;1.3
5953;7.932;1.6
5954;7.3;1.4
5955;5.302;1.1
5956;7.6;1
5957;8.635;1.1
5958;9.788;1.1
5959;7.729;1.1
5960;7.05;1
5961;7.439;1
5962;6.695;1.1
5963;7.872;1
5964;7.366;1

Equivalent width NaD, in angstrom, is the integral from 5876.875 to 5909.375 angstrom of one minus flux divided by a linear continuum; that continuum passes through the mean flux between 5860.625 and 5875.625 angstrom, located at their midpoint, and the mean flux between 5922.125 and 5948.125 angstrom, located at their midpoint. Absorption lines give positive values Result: 2.84 angstrom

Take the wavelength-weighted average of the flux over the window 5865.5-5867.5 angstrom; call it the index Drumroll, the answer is 7.96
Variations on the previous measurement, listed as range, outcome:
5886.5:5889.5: 7.02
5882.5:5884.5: 6.65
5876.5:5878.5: 8.46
